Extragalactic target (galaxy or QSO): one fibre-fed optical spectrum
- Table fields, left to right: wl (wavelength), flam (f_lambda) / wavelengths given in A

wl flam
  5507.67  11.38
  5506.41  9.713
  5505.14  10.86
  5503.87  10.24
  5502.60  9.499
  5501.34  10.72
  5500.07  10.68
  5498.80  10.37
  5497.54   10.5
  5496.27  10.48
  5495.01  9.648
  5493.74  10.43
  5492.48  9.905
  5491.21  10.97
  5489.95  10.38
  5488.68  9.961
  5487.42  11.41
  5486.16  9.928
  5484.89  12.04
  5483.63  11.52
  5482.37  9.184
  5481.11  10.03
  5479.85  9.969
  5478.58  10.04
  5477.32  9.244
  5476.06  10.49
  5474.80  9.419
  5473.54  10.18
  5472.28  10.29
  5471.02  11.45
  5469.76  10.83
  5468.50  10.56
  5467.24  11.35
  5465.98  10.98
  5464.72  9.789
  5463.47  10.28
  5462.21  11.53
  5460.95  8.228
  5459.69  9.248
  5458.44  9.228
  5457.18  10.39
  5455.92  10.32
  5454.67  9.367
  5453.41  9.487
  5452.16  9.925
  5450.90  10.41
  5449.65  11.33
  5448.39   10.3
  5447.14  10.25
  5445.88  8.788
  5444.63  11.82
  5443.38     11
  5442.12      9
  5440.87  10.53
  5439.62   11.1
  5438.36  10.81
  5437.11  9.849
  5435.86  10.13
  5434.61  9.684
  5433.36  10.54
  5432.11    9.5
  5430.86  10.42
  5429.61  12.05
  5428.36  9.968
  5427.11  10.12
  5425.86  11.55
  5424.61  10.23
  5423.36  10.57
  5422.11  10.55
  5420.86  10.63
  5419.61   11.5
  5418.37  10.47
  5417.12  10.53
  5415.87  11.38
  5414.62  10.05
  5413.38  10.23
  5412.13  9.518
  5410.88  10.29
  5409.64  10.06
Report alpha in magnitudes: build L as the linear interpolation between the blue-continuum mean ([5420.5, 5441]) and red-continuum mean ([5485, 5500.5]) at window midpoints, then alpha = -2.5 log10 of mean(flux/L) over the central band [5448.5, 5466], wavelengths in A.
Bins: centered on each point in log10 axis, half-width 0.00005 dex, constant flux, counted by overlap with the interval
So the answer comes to 0.05 mag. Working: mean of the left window 10.5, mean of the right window 10.4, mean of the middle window 10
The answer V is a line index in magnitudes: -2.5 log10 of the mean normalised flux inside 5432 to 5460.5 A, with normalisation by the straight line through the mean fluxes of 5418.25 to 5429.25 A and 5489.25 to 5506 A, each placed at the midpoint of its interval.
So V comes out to 0.05 mag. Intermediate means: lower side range 10.7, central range 10.1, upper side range 10.3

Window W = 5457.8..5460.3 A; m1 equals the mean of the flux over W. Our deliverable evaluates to 9.26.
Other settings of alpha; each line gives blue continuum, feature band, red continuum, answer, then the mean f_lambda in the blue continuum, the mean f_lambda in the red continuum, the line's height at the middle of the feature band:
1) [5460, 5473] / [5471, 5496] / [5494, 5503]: 0.009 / 10.5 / 10.3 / 10.4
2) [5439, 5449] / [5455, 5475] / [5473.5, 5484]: -0.016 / 10.4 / 9.96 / 10.1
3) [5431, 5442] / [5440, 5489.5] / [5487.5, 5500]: 0.003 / 10.2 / 10.4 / 10.3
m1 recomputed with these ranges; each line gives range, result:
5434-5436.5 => 9.92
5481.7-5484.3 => 10.4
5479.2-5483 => 9.72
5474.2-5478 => 9.73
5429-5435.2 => 10.4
